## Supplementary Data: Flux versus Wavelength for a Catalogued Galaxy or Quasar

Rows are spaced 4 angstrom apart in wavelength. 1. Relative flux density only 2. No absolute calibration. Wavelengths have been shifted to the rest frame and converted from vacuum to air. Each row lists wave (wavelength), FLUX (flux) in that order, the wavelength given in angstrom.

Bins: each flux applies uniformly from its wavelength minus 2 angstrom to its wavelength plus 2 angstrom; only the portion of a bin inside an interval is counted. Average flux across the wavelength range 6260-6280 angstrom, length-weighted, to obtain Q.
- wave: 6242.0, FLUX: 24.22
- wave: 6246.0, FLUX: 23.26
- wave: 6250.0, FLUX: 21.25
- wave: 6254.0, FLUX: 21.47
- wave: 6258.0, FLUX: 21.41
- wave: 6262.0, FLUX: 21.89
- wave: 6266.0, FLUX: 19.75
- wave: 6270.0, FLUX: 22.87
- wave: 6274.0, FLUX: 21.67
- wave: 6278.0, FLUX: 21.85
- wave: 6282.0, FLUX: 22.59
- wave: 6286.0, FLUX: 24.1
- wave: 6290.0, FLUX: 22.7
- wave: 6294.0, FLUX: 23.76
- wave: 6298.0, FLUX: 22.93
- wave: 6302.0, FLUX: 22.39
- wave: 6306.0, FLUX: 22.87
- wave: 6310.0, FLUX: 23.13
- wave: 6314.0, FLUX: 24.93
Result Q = 21.6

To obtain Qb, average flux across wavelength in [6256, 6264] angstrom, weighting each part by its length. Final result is 21.6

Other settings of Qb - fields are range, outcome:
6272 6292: 22.6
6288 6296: 23.2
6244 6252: 22.3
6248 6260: 21.4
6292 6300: 23.3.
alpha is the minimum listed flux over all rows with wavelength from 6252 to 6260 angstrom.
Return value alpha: 21.41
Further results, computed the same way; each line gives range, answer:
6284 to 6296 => 22.7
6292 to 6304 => 22.39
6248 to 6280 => 19.75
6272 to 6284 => 21.67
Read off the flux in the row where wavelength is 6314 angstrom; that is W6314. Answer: 24.93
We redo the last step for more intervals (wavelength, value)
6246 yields 23.26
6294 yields 23.76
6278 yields 21.85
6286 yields 24.1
